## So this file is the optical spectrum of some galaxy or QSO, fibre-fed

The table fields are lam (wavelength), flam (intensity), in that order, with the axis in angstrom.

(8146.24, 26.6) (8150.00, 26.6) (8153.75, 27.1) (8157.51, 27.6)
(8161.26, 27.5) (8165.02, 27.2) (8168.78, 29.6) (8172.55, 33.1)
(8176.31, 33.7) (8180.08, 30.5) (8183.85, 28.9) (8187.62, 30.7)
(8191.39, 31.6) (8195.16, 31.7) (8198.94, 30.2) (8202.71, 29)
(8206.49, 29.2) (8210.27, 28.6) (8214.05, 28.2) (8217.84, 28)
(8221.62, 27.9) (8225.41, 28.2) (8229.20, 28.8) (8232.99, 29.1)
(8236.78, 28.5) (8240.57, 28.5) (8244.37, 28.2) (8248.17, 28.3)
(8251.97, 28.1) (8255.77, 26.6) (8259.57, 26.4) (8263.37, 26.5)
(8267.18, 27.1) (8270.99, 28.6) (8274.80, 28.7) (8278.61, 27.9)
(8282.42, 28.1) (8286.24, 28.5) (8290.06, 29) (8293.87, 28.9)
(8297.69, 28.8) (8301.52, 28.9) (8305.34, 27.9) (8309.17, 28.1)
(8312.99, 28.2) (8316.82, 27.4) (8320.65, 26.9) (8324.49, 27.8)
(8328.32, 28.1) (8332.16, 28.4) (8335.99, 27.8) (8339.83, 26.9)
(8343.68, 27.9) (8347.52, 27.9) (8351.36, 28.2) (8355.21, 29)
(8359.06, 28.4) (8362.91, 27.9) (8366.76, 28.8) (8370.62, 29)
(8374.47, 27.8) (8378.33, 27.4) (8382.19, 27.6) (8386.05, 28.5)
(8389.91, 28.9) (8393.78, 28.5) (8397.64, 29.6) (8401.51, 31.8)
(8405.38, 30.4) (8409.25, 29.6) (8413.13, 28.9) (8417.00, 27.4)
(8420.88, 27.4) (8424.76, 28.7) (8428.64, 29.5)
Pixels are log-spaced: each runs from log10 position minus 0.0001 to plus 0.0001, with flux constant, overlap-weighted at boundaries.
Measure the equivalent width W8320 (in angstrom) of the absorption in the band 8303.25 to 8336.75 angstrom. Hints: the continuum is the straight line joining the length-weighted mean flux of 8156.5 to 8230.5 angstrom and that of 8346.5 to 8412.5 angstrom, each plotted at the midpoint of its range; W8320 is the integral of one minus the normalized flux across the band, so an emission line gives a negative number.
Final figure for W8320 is 1.4 angstrom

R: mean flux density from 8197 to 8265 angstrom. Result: 28.2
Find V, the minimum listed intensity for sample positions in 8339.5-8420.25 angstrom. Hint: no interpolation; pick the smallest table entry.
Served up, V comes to 26.9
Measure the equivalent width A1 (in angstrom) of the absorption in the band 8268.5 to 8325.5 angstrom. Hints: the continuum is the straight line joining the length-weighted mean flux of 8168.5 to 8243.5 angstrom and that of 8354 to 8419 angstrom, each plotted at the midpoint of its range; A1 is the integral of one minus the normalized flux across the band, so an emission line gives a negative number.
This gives 1.9 angstrom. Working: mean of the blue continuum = 29.7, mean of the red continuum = 28.8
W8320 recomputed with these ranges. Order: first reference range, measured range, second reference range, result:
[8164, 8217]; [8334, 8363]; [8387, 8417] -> 1.6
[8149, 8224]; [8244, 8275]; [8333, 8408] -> 1.6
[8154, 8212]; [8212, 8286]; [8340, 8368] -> 3.1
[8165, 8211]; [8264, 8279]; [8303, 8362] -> 0.5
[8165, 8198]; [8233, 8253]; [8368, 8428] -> 1.3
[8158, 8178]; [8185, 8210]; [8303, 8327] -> -0.6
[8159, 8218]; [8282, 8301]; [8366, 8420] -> 0.4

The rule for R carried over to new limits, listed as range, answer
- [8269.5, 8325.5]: 28.2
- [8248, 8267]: 27.1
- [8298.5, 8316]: 28.3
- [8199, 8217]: 28.9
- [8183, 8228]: 29.4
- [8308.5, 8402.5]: 28.2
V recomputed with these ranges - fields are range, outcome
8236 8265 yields 26.4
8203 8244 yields 27.9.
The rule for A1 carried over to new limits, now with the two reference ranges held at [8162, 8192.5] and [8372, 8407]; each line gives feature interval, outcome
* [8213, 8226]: 0.9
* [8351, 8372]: 0.4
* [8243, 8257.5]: 1.1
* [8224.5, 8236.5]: 0.6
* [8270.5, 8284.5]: 0.7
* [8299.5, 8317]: 0.8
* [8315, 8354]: 2.1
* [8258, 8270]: 1.2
